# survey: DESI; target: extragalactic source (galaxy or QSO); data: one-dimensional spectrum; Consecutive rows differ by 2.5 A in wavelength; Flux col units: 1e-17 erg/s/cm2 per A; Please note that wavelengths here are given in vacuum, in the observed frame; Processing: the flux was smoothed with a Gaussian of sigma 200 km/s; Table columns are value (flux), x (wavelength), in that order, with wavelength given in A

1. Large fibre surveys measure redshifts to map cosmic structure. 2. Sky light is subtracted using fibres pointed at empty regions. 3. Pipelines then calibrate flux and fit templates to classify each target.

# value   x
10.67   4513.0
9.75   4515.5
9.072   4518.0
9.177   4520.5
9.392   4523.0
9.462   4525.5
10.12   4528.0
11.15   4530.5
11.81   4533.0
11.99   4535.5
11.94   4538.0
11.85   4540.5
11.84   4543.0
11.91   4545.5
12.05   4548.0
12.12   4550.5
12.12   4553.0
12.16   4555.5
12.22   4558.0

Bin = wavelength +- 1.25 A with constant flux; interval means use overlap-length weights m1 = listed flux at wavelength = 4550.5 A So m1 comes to 12.12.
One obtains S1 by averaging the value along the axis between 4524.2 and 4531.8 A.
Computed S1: 10.2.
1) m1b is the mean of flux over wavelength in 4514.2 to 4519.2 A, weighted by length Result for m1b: 9.43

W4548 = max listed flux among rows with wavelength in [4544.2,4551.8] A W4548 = 12.12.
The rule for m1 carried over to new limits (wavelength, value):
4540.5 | 11.85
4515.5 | 9.75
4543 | 11.84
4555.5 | 12.16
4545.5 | 11.91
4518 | 9.072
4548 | 12.05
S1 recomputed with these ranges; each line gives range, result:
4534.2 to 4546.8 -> 11.9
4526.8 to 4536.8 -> 11.3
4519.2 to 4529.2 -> 9.53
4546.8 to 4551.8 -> 12.1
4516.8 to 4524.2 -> 9.21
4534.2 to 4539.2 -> 12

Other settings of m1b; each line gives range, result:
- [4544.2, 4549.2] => 12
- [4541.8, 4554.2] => 12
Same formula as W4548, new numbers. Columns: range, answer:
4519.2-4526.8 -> 9.462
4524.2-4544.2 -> 11.99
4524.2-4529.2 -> 10.12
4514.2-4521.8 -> 9.75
